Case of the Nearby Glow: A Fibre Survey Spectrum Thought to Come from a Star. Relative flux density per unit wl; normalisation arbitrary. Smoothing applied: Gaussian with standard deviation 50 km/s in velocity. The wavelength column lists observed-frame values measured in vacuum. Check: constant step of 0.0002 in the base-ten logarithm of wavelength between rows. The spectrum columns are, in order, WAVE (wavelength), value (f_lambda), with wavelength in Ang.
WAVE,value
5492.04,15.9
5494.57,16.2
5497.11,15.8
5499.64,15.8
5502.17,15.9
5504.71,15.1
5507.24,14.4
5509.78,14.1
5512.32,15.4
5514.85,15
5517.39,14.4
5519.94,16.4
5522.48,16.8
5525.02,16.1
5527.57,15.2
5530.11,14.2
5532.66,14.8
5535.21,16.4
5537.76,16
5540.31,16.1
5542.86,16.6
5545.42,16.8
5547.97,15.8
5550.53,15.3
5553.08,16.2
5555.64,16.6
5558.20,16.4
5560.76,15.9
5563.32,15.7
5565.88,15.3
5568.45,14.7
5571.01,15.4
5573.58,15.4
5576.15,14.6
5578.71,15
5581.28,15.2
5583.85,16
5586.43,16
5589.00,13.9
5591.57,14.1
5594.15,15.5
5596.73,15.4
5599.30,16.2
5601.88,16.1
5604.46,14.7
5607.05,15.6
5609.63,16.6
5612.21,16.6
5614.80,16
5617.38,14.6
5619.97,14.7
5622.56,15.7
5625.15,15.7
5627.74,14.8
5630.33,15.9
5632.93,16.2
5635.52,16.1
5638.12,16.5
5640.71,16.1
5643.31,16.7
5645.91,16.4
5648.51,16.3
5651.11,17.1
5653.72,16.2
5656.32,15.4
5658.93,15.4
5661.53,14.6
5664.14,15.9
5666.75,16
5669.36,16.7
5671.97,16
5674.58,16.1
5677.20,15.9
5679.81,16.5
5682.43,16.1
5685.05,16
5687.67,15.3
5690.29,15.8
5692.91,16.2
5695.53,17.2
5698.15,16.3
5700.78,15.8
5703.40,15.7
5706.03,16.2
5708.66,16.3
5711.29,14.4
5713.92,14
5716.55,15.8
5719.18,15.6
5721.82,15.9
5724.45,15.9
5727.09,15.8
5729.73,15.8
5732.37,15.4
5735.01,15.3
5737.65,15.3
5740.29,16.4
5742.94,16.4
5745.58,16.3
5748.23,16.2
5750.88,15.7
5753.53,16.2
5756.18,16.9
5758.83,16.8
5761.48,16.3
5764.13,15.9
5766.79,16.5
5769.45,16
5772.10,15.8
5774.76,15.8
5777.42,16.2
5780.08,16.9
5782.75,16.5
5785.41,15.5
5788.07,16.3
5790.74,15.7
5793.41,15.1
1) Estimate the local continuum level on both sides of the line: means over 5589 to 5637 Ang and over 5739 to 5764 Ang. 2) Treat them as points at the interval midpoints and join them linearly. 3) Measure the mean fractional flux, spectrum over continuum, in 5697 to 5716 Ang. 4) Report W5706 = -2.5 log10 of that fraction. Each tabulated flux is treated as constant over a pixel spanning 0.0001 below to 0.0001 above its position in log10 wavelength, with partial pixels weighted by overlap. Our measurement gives 0.04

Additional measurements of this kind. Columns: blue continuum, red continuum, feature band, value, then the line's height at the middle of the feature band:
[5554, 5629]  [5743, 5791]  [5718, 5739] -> 0.03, 16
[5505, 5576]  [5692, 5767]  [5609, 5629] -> 0.01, 15.7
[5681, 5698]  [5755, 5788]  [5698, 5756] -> 0.03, 16.2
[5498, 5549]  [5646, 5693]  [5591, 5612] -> 0.01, 15.8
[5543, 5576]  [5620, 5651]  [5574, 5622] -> 0.04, 15.9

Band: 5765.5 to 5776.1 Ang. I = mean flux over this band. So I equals 16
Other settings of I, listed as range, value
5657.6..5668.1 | 15.5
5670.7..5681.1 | 16.1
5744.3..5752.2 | 16.1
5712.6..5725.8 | 15.4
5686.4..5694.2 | 15.8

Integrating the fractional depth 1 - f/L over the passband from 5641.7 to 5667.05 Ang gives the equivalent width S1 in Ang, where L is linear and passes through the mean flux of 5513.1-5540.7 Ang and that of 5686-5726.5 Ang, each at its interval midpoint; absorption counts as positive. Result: -0.5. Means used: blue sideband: 15.6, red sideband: 15.8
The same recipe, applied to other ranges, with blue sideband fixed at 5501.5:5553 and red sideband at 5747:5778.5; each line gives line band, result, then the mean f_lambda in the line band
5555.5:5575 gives 0.1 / 15.6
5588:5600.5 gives 0.6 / 15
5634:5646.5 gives -0.4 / 16.4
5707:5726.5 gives 0.8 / 15.4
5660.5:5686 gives -0.1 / 16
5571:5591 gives 0.7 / 15.1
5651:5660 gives 0.0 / 15.9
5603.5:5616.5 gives -0.1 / 15.9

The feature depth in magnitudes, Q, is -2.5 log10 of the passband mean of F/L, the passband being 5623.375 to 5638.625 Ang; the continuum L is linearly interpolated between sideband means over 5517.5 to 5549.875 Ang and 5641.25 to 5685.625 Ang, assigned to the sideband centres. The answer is 0.013 mag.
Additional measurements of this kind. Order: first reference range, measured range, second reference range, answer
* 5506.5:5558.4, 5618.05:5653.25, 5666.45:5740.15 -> -0.015 mag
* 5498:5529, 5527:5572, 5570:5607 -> -0.030 mag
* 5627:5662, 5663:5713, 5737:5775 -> 0.006 mag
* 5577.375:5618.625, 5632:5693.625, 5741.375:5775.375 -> -0.019 mag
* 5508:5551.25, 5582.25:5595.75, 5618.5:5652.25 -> 0.051 mag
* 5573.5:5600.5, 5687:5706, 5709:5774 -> -0.028 mag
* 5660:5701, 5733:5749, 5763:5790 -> 0.010 mag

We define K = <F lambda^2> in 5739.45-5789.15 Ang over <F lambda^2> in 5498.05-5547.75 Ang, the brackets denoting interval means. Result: 1.1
